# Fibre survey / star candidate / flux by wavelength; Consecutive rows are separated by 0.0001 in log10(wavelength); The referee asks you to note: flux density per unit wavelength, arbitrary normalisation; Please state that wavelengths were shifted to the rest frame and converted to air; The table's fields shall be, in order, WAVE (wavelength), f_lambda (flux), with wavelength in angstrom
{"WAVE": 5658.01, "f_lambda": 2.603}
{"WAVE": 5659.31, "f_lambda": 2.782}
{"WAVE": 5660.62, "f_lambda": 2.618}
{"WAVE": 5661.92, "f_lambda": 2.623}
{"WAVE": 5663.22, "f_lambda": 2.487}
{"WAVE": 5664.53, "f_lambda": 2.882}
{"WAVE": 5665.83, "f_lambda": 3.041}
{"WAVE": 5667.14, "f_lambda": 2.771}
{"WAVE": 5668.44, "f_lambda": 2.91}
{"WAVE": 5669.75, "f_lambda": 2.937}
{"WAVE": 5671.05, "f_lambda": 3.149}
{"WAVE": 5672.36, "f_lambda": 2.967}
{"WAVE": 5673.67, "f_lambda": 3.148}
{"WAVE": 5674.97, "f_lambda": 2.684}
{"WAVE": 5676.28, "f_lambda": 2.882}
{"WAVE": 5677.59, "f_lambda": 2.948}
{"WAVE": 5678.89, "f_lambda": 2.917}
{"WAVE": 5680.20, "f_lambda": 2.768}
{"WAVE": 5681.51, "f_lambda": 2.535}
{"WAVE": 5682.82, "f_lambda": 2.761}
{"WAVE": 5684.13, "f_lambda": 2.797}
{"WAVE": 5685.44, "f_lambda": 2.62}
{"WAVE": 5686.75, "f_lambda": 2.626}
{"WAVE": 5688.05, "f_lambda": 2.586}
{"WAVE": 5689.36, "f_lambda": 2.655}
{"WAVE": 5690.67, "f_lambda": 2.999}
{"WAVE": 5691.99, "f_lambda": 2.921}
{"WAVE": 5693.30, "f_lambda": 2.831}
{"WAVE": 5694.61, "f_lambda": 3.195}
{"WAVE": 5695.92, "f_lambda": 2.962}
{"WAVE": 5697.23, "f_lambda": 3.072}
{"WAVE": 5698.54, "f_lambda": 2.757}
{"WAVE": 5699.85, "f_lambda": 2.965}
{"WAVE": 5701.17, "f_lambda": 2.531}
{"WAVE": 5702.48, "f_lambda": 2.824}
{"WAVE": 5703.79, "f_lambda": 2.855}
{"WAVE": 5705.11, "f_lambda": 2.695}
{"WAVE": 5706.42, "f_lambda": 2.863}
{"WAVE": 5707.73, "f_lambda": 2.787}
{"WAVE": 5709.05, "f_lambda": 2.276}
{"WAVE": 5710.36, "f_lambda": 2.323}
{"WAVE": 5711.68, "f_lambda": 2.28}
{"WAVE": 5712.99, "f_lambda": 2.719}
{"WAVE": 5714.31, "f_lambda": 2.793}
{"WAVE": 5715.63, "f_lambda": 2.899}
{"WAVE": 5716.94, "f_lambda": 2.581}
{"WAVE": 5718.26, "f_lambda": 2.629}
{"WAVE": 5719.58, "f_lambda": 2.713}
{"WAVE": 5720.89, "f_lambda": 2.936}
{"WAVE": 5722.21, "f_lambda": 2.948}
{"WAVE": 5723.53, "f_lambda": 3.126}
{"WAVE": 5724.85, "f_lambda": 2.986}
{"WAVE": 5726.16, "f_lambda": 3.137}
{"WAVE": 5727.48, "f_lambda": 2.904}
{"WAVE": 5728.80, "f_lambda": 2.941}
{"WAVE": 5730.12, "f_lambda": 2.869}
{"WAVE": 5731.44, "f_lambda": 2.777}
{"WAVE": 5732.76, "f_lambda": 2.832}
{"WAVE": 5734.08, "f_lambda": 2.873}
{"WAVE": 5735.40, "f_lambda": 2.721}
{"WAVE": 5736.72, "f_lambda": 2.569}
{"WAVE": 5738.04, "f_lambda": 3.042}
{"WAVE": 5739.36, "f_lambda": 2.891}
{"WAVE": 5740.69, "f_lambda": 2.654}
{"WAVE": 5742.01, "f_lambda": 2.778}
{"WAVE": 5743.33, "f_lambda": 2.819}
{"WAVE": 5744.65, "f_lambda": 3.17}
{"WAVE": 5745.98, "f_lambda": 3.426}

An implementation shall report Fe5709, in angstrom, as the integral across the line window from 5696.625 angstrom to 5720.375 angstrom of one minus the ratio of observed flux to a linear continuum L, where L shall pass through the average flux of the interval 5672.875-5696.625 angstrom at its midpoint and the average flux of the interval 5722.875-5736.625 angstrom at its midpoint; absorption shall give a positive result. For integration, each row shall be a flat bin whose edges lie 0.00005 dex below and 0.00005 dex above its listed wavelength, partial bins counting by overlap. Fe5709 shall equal 1.4 angstrom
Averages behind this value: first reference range 2.83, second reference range 2.9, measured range 2.7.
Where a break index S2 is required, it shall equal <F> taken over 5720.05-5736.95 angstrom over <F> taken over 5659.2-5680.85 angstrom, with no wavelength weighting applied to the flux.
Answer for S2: 1.02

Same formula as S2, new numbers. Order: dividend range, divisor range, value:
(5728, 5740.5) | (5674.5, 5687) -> 1.03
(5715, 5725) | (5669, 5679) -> 0.96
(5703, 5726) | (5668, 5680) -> 0.93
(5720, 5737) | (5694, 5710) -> 1.03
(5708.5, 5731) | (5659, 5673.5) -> 0.97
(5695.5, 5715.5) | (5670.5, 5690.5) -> 0.97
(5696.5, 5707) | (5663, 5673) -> 0.97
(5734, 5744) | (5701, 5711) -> 1.05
